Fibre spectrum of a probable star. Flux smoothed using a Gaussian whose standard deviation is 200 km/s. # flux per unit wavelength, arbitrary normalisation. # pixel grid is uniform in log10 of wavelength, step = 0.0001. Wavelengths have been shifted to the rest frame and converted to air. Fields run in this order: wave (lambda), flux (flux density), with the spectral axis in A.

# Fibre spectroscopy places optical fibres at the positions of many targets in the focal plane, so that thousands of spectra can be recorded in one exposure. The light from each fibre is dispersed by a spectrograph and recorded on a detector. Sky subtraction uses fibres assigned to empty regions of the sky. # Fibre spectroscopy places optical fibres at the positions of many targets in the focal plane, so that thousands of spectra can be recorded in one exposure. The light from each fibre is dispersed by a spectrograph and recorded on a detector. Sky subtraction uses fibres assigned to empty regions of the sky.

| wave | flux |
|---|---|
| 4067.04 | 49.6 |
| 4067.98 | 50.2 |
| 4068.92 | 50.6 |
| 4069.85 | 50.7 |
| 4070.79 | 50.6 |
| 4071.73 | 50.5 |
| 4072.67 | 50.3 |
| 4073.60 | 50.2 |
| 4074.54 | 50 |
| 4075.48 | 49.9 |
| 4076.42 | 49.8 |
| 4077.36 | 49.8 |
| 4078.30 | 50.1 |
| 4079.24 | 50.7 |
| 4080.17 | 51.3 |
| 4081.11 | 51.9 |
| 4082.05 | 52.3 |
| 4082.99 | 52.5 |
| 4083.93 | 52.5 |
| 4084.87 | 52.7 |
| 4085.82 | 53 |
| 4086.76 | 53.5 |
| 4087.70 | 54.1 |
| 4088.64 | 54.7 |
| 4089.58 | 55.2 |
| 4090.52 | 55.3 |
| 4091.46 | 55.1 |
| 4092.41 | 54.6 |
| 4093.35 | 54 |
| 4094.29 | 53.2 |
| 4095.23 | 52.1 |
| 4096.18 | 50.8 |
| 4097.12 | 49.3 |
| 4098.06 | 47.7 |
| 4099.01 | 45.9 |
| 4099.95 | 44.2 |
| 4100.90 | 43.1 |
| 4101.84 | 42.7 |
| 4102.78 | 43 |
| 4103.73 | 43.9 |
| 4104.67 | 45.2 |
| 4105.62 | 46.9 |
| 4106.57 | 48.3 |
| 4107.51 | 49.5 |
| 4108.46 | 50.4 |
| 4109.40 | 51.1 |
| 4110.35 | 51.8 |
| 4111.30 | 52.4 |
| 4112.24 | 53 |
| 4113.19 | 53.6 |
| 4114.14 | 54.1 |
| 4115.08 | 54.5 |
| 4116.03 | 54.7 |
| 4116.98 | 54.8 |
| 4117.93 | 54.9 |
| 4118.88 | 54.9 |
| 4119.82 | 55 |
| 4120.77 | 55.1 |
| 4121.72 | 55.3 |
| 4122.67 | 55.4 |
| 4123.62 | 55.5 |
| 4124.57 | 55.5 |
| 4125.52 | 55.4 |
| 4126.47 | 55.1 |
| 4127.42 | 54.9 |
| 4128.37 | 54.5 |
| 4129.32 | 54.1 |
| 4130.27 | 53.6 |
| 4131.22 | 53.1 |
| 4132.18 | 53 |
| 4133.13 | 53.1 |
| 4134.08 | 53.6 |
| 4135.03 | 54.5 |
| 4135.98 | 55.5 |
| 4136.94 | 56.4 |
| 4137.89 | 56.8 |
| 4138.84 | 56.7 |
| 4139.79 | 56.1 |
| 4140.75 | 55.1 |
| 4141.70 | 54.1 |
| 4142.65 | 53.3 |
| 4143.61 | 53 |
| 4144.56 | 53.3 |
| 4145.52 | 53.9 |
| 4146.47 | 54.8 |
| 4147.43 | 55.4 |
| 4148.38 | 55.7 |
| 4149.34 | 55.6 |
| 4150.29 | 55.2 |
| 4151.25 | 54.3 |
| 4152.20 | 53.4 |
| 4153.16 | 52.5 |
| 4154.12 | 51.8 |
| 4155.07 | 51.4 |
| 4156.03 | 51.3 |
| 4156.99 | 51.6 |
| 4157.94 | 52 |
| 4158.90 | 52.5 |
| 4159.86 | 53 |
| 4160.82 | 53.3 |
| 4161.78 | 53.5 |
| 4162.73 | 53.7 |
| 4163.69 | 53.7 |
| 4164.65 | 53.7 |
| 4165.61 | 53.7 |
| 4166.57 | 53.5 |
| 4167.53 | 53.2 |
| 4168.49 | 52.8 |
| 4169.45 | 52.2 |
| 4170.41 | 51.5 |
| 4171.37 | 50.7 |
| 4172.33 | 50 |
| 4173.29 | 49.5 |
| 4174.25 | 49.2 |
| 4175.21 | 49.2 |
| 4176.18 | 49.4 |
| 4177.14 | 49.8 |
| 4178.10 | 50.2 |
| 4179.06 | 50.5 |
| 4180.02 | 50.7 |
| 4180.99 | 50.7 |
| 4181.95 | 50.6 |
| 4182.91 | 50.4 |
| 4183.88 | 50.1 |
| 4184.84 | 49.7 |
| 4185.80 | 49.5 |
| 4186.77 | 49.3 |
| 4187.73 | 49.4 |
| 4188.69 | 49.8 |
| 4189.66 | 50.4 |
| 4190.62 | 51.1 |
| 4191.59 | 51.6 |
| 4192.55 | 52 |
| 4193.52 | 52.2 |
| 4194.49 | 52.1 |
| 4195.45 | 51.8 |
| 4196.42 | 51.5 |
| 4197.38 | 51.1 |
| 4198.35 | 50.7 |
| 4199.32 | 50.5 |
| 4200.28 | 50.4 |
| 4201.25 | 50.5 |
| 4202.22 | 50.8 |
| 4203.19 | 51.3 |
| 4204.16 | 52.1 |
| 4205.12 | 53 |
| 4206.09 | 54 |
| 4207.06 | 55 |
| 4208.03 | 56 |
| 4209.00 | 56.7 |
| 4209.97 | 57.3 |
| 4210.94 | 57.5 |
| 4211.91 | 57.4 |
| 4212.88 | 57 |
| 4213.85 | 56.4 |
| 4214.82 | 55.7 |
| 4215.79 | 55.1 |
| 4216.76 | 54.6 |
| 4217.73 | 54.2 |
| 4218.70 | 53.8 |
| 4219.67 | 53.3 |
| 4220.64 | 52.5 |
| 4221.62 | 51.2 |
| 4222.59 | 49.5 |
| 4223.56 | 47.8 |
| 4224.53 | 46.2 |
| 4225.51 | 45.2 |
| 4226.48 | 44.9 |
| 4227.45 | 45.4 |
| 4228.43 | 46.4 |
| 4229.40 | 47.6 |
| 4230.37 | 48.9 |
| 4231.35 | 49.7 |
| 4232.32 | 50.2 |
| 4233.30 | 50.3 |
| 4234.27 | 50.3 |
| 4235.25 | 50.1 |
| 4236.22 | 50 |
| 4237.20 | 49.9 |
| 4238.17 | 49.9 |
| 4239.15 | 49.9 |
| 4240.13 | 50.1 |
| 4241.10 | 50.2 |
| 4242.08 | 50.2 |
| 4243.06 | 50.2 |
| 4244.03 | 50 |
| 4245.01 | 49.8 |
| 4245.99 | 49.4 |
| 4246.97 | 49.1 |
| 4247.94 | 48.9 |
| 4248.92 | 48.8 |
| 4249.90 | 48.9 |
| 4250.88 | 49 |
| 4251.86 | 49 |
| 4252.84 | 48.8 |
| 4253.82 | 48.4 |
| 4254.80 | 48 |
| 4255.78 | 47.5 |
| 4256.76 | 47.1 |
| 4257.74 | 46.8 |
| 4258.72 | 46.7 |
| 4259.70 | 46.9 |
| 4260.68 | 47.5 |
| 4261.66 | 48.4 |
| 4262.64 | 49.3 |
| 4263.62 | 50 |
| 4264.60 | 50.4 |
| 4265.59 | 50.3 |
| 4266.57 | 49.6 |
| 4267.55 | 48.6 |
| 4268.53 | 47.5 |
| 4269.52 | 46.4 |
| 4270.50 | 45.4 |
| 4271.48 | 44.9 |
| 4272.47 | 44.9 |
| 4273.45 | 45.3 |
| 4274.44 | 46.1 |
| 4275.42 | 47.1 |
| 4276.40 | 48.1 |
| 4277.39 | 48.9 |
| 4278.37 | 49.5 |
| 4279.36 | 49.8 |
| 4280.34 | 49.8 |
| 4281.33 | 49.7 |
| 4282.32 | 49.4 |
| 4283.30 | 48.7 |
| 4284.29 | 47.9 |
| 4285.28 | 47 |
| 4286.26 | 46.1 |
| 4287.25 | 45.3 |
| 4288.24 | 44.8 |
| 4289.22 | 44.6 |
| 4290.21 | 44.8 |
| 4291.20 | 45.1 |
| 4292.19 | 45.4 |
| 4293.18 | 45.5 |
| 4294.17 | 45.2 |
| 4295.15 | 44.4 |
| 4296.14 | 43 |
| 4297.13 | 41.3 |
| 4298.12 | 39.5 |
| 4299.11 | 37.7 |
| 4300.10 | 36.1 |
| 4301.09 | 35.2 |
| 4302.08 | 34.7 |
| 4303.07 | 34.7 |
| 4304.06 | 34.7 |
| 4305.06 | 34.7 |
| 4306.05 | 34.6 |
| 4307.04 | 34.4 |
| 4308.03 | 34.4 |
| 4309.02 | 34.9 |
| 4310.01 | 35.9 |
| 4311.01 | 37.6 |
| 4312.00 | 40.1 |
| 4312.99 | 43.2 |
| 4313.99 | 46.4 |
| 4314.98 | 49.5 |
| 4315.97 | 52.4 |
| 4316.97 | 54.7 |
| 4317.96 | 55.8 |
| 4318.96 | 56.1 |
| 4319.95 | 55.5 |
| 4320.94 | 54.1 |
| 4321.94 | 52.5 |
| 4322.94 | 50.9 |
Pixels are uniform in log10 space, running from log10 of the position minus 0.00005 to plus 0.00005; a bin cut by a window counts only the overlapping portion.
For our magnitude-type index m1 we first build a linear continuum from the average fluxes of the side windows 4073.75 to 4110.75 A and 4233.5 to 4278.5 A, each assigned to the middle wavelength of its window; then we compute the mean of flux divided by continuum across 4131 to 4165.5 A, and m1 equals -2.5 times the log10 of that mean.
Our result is -0.09 mag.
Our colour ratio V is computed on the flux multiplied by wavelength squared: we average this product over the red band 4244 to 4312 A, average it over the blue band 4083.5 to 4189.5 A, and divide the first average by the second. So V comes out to 0.9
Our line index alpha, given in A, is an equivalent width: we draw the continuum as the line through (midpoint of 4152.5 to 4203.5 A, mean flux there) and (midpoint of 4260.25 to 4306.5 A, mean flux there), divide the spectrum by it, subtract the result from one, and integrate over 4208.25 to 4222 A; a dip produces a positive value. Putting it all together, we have -1.7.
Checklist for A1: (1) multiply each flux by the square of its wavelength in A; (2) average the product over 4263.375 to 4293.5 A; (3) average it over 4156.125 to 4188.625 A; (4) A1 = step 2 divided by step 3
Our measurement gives 1.0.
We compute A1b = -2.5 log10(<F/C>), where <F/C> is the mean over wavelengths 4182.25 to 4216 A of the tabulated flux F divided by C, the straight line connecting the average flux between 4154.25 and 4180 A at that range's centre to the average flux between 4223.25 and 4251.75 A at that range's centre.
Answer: -0.04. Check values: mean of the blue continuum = 51.7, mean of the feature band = 52.5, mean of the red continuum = 48.9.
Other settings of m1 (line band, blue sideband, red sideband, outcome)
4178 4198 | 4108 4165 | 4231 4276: 0.02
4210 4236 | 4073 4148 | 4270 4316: -0.10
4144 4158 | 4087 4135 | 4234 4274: -0.05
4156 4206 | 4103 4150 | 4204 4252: 0.02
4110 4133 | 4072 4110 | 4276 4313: -0.11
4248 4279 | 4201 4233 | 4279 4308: -0.04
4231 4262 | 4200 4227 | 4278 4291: 0.03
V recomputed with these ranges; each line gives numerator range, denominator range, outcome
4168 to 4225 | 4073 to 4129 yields 1.05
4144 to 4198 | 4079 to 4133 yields 1.03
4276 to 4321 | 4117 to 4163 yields 0.88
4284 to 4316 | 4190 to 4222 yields 0.80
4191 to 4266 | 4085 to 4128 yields 1.04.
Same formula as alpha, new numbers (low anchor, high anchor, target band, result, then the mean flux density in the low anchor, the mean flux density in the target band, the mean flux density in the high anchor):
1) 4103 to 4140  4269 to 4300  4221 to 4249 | -0.56 A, 53.3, 49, 45.7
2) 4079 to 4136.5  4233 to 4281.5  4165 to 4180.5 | -0.12 A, 52.2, 51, 48.6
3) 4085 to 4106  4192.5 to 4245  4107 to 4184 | -4.01 A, 49.9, 53.2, 51.5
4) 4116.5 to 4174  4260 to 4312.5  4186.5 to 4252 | -3.40 A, 53.8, 51.1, 43.9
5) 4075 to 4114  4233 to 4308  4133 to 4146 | -1.39 A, 50.5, 54.7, 46.2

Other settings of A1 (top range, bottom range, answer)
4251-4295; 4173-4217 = 0.94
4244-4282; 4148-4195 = 0.97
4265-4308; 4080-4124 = 0.93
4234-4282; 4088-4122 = 1.02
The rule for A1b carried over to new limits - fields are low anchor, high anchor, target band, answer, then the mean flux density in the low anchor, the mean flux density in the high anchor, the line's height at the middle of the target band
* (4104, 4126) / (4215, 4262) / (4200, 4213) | -0.081 mag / 52.8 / 49.3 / 50.3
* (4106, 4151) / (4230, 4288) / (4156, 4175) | 0.007 mag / 54.1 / 48.5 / 52.6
